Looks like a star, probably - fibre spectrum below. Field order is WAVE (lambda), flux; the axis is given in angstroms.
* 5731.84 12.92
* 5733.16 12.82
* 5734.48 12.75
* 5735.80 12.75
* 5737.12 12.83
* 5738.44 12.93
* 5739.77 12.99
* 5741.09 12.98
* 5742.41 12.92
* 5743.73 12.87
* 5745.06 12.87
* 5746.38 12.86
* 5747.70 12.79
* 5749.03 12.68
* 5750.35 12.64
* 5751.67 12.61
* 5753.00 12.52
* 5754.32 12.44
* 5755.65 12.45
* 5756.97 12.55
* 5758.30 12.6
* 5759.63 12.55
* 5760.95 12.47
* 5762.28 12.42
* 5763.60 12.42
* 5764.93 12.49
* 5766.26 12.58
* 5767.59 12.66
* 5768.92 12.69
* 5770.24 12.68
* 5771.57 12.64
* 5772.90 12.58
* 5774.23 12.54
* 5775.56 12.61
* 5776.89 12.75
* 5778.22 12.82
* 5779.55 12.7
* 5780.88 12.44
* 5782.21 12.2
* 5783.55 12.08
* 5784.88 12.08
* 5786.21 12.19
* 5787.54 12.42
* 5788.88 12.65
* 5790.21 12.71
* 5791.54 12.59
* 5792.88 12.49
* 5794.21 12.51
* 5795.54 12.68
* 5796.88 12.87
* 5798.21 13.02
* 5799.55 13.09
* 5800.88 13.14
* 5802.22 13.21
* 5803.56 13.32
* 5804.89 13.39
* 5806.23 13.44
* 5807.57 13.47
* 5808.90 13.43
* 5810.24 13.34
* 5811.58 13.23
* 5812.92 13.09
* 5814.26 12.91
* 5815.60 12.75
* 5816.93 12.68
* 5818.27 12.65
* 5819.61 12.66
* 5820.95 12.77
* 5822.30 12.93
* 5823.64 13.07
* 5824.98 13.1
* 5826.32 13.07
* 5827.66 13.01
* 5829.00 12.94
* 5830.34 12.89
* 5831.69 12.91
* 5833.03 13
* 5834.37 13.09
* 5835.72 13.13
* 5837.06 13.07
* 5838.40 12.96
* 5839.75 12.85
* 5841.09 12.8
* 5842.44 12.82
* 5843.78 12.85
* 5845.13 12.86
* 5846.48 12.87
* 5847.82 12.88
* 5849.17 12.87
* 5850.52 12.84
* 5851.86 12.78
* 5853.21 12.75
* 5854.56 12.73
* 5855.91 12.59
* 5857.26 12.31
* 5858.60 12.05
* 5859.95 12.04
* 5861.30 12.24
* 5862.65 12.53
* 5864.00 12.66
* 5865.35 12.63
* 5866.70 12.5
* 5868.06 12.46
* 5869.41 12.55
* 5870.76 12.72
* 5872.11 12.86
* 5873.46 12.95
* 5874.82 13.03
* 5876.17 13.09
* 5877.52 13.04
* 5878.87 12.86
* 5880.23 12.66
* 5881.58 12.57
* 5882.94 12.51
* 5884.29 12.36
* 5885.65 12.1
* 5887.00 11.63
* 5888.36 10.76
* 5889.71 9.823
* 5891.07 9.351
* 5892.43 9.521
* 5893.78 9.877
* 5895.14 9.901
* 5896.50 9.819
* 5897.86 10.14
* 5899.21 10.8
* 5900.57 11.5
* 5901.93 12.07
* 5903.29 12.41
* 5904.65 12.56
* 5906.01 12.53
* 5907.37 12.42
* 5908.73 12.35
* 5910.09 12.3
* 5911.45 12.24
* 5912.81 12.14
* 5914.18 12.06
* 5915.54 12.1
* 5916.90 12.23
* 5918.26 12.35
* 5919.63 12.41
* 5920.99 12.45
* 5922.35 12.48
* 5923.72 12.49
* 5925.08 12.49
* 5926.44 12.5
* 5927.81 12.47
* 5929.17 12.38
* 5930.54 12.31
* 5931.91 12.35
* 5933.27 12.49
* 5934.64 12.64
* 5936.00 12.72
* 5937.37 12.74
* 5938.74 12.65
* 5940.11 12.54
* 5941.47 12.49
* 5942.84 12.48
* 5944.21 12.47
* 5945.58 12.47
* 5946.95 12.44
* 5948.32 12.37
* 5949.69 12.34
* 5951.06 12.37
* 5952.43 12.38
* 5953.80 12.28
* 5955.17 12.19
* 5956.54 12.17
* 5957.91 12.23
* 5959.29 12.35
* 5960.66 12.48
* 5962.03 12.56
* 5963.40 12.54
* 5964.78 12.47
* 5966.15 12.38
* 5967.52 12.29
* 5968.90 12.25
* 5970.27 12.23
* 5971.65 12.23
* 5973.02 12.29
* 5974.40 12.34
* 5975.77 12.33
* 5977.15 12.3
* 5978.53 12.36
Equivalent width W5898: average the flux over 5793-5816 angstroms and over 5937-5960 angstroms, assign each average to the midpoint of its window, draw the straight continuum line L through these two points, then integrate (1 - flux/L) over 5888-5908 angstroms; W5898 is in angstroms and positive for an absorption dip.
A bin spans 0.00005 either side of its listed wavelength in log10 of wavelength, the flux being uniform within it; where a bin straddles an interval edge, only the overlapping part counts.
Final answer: 2.8 angstroms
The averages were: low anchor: 13.1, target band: 10.9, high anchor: 12.4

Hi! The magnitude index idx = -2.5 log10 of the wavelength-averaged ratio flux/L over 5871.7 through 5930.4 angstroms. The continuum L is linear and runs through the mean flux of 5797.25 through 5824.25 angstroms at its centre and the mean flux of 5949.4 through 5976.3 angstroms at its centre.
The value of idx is 0.06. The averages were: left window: 13.1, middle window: 11.9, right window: 12.3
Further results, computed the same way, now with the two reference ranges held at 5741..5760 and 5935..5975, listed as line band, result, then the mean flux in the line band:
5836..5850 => -0.03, 12.9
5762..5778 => 0.00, 12.6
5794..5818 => -0.04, 13.1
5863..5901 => 0.07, 11.7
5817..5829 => -0.03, 12.9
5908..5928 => 0.01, 12.3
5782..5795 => 0.02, 12.4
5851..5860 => 0.00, 12.5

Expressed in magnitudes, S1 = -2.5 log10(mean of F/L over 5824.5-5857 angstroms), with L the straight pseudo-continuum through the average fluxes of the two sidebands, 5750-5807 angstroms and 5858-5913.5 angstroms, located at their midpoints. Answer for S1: -0.06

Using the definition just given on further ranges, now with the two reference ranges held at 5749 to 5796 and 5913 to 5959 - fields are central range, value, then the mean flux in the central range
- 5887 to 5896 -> 0.237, 10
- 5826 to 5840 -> -0.044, 13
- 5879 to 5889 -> 0.028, 12.1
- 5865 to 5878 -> -0.028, 12.8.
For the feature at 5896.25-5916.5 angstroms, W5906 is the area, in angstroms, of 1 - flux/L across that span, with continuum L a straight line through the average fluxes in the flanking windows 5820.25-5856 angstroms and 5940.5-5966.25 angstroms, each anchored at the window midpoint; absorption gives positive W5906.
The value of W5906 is 1.2 angstroms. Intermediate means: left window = 12.9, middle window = 11.9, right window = 12.4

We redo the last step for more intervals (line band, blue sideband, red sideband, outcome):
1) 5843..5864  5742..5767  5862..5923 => -0.8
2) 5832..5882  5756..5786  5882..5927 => -3.3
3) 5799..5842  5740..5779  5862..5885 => -1.2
